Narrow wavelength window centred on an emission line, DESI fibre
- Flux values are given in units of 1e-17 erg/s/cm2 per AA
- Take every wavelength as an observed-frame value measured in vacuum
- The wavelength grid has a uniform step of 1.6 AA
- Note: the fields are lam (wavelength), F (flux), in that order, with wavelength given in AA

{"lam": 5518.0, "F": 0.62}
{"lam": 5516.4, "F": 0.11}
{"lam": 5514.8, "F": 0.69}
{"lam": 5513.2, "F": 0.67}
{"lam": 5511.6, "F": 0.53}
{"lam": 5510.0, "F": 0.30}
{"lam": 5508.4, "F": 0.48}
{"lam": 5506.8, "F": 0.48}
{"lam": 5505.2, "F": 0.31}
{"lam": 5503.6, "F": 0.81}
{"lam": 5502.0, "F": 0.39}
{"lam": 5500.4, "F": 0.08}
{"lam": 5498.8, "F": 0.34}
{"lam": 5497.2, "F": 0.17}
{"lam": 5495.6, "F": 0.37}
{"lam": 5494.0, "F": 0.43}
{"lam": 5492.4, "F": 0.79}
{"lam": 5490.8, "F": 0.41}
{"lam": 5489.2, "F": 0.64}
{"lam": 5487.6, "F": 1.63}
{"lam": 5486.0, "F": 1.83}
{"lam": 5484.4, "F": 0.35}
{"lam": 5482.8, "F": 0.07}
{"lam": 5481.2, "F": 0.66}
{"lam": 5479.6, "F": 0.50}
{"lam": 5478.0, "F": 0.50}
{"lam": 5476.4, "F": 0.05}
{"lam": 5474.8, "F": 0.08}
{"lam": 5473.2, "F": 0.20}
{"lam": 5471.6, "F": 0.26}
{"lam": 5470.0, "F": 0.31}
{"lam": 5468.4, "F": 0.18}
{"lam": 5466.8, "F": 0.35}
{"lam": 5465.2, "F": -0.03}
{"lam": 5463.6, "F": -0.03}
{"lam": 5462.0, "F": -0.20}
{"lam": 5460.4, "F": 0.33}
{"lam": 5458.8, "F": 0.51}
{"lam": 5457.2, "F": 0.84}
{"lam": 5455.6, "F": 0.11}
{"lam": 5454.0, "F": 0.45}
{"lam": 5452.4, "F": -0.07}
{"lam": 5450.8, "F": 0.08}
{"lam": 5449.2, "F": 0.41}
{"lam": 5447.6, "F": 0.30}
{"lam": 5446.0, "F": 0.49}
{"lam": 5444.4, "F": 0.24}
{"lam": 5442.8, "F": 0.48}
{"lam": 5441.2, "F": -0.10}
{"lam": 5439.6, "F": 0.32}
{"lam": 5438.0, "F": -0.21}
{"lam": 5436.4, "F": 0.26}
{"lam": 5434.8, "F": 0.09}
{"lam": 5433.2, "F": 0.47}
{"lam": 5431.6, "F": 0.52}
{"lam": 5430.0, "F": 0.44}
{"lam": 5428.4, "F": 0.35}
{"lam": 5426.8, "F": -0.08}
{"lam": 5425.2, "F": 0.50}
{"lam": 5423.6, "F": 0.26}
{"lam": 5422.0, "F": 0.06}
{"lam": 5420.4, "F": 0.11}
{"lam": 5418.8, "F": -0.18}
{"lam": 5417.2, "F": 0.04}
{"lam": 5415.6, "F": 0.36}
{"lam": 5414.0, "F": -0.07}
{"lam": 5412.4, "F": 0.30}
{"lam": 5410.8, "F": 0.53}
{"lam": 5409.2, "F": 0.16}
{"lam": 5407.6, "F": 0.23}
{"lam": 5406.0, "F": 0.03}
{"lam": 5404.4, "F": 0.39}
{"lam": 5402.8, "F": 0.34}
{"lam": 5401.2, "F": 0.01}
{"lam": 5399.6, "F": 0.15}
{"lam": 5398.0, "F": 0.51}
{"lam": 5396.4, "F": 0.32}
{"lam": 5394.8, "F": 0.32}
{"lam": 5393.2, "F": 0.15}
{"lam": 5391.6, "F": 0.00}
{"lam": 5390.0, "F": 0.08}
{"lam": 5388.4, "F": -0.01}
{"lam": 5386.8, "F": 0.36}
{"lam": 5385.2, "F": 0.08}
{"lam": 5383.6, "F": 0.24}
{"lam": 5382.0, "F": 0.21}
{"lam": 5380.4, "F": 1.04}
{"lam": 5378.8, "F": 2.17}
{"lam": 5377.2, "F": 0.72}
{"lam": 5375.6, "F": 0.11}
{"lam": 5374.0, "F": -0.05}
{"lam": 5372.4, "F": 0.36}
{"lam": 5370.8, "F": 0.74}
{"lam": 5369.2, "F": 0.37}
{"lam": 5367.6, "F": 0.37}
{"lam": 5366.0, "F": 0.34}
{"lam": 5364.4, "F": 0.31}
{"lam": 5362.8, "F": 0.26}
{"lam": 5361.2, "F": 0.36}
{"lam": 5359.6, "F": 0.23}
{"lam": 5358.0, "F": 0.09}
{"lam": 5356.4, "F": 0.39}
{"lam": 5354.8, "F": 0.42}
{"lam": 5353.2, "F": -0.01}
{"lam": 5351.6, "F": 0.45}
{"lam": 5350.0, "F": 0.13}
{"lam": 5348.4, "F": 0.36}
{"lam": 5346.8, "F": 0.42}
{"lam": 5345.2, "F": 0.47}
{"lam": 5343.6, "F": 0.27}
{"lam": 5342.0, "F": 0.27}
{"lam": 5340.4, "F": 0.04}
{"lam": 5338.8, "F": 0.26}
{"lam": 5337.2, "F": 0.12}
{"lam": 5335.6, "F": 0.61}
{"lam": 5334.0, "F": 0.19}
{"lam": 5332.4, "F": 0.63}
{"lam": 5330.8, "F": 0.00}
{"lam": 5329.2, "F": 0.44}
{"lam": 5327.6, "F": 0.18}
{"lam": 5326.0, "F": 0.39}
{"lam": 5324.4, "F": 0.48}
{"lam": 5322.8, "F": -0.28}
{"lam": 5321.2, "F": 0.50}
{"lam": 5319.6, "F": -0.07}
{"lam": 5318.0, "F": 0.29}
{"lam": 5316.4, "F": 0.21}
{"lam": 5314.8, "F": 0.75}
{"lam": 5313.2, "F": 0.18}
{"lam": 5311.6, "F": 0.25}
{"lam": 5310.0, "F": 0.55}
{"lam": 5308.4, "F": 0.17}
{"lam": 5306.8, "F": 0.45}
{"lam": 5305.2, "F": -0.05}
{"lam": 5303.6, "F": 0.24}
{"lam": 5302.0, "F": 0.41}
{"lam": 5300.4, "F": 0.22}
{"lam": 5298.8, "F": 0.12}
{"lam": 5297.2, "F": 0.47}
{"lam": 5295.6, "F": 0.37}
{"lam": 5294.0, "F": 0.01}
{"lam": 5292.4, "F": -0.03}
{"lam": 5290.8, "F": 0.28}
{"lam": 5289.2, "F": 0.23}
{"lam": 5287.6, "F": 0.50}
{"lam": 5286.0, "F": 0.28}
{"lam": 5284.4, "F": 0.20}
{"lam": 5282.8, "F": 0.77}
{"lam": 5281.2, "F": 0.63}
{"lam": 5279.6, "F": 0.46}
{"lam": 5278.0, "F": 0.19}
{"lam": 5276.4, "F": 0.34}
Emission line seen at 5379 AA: H-beta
